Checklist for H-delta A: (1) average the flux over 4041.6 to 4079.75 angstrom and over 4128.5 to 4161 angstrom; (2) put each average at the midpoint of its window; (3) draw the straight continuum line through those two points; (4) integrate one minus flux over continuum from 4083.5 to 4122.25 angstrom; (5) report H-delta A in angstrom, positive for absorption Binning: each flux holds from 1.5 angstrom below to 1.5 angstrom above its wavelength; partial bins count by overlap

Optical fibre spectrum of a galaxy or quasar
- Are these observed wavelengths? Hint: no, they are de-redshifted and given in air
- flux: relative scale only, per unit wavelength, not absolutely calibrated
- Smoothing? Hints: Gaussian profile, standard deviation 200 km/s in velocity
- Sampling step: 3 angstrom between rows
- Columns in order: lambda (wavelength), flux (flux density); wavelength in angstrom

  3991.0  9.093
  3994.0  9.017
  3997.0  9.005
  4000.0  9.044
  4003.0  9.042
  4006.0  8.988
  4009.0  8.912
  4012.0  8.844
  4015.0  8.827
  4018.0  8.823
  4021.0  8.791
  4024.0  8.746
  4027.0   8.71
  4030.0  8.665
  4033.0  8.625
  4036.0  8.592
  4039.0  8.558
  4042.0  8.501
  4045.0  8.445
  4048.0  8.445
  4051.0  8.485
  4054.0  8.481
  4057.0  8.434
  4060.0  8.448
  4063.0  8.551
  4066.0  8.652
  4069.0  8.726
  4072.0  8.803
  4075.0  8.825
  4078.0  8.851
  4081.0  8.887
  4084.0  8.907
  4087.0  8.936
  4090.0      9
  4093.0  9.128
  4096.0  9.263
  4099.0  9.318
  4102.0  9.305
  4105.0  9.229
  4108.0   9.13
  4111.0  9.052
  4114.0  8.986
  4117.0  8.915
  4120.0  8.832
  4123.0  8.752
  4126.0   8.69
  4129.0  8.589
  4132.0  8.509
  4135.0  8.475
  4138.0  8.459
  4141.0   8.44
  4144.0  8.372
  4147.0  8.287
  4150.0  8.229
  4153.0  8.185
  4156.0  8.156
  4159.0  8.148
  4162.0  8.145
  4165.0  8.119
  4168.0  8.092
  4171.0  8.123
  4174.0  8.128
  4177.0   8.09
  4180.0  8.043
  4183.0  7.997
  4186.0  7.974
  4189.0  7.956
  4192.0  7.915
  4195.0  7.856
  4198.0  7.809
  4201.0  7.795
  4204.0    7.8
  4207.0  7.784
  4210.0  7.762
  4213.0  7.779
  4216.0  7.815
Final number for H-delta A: -2.8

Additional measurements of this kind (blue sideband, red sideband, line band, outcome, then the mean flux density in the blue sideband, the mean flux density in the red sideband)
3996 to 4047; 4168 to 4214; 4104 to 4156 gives -2.5 angstrom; 8.77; 7.93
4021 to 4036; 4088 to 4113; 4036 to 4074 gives 1.4 angstrom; 8.69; 9.17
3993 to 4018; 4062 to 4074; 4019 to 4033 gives 0.2 angstrom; 8.95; 8.69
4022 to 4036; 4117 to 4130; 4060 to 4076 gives 0.0 angstrom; 8.68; 8.74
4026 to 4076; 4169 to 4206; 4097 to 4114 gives -1.7 angstrom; 8.58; 7.96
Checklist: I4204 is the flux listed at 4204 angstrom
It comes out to 7.8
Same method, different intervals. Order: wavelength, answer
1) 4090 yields 9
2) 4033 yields 8.625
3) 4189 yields 7.956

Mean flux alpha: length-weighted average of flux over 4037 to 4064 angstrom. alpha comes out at 8.48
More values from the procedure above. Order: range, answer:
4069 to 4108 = 9.03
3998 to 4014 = 8.96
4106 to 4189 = 8.4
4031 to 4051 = 8.53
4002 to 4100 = 8.76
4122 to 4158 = 8.42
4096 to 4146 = 8.82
